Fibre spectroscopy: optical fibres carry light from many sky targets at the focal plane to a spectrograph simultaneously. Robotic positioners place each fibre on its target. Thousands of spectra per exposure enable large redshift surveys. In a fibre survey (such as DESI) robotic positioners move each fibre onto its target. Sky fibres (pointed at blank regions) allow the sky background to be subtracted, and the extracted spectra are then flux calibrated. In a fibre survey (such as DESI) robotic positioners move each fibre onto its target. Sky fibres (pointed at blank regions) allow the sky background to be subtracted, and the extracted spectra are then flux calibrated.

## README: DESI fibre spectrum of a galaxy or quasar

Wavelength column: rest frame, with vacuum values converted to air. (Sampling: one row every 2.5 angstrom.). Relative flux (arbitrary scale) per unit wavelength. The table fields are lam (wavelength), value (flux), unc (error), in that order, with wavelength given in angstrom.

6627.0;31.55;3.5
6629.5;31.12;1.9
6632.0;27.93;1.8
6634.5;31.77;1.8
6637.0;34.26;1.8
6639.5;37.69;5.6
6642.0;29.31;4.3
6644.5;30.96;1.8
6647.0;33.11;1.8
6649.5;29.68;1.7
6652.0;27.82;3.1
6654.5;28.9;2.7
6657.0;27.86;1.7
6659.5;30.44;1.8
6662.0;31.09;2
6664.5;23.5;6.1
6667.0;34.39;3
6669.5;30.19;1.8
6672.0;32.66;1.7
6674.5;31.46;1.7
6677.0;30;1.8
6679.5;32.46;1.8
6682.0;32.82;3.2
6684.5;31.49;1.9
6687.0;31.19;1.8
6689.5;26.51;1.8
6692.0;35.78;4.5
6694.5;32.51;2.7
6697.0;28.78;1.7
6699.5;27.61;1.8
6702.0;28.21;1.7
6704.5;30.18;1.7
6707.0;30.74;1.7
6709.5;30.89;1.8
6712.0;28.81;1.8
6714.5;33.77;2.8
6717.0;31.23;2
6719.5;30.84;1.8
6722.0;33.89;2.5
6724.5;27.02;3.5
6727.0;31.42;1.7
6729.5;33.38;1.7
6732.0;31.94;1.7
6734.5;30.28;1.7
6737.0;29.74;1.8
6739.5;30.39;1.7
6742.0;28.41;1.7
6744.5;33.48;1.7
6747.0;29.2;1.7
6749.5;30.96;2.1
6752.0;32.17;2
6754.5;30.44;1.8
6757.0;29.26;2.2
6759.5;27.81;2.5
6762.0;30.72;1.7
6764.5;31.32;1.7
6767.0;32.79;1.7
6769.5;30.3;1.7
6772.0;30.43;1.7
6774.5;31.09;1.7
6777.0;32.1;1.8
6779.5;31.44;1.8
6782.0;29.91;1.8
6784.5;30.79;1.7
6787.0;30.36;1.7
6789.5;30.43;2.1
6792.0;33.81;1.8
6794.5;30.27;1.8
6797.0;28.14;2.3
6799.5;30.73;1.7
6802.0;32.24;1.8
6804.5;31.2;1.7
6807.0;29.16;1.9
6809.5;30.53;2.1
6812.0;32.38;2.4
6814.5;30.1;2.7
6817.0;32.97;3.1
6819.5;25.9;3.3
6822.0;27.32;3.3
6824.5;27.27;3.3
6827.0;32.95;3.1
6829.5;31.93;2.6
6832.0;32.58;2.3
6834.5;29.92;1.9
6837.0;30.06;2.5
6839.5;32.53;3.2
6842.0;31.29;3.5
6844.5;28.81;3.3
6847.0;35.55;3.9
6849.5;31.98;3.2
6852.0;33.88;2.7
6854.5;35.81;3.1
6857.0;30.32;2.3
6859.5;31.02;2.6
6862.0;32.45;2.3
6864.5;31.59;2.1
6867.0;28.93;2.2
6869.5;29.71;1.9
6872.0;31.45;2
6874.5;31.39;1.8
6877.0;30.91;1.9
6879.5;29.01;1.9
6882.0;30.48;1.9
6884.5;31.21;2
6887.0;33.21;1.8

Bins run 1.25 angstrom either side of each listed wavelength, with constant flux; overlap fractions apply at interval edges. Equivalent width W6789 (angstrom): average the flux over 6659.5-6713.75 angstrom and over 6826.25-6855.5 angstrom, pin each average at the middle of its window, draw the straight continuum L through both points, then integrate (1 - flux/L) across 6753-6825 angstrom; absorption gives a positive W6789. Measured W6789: 2.8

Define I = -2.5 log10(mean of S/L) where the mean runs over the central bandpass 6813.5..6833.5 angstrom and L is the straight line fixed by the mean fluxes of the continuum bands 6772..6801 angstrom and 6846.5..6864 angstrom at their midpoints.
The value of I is 0.06 mag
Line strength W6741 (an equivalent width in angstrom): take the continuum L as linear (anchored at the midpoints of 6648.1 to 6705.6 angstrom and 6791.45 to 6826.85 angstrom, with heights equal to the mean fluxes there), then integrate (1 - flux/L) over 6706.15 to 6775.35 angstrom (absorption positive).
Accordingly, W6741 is -1.39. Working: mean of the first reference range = 30.2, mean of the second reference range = 30.2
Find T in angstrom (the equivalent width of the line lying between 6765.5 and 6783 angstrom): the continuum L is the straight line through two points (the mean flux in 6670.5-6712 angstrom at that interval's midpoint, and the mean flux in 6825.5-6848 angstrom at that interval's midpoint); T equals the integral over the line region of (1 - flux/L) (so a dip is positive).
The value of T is 0.1 angstrom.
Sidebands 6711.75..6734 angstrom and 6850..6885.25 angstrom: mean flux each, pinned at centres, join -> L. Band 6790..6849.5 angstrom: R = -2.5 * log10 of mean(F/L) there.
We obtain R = 0.02 mag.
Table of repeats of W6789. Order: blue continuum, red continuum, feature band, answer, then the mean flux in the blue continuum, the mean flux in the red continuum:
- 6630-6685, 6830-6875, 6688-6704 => 0.6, 30.9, 31.6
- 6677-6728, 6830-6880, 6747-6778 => 0.4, 30.8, 31.5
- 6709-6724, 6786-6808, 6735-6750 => 0.4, 31.4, 30.7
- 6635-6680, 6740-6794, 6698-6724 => 0.3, 30.9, 30.8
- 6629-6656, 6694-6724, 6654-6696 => 0.0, 31.1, 30.5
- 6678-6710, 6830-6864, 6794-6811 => 0.7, 30.7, 32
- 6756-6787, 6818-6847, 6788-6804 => -0.2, 30.7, 30.3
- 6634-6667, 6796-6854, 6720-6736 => -0.3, 30.6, 30.9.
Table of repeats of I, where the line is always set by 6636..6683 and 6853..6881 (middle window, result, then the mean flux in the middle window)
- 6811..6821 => 0.032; 30.2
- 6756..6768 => 0.025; 30.4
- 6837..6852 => -0.030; 32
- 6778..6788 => 0.014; 30.7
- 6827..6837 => -0.012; 31.5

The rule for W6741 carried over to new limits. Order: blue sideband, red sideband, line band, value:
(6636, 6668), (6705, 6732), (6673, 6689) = -0.24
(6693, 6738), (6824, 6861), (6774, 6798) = 0.34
